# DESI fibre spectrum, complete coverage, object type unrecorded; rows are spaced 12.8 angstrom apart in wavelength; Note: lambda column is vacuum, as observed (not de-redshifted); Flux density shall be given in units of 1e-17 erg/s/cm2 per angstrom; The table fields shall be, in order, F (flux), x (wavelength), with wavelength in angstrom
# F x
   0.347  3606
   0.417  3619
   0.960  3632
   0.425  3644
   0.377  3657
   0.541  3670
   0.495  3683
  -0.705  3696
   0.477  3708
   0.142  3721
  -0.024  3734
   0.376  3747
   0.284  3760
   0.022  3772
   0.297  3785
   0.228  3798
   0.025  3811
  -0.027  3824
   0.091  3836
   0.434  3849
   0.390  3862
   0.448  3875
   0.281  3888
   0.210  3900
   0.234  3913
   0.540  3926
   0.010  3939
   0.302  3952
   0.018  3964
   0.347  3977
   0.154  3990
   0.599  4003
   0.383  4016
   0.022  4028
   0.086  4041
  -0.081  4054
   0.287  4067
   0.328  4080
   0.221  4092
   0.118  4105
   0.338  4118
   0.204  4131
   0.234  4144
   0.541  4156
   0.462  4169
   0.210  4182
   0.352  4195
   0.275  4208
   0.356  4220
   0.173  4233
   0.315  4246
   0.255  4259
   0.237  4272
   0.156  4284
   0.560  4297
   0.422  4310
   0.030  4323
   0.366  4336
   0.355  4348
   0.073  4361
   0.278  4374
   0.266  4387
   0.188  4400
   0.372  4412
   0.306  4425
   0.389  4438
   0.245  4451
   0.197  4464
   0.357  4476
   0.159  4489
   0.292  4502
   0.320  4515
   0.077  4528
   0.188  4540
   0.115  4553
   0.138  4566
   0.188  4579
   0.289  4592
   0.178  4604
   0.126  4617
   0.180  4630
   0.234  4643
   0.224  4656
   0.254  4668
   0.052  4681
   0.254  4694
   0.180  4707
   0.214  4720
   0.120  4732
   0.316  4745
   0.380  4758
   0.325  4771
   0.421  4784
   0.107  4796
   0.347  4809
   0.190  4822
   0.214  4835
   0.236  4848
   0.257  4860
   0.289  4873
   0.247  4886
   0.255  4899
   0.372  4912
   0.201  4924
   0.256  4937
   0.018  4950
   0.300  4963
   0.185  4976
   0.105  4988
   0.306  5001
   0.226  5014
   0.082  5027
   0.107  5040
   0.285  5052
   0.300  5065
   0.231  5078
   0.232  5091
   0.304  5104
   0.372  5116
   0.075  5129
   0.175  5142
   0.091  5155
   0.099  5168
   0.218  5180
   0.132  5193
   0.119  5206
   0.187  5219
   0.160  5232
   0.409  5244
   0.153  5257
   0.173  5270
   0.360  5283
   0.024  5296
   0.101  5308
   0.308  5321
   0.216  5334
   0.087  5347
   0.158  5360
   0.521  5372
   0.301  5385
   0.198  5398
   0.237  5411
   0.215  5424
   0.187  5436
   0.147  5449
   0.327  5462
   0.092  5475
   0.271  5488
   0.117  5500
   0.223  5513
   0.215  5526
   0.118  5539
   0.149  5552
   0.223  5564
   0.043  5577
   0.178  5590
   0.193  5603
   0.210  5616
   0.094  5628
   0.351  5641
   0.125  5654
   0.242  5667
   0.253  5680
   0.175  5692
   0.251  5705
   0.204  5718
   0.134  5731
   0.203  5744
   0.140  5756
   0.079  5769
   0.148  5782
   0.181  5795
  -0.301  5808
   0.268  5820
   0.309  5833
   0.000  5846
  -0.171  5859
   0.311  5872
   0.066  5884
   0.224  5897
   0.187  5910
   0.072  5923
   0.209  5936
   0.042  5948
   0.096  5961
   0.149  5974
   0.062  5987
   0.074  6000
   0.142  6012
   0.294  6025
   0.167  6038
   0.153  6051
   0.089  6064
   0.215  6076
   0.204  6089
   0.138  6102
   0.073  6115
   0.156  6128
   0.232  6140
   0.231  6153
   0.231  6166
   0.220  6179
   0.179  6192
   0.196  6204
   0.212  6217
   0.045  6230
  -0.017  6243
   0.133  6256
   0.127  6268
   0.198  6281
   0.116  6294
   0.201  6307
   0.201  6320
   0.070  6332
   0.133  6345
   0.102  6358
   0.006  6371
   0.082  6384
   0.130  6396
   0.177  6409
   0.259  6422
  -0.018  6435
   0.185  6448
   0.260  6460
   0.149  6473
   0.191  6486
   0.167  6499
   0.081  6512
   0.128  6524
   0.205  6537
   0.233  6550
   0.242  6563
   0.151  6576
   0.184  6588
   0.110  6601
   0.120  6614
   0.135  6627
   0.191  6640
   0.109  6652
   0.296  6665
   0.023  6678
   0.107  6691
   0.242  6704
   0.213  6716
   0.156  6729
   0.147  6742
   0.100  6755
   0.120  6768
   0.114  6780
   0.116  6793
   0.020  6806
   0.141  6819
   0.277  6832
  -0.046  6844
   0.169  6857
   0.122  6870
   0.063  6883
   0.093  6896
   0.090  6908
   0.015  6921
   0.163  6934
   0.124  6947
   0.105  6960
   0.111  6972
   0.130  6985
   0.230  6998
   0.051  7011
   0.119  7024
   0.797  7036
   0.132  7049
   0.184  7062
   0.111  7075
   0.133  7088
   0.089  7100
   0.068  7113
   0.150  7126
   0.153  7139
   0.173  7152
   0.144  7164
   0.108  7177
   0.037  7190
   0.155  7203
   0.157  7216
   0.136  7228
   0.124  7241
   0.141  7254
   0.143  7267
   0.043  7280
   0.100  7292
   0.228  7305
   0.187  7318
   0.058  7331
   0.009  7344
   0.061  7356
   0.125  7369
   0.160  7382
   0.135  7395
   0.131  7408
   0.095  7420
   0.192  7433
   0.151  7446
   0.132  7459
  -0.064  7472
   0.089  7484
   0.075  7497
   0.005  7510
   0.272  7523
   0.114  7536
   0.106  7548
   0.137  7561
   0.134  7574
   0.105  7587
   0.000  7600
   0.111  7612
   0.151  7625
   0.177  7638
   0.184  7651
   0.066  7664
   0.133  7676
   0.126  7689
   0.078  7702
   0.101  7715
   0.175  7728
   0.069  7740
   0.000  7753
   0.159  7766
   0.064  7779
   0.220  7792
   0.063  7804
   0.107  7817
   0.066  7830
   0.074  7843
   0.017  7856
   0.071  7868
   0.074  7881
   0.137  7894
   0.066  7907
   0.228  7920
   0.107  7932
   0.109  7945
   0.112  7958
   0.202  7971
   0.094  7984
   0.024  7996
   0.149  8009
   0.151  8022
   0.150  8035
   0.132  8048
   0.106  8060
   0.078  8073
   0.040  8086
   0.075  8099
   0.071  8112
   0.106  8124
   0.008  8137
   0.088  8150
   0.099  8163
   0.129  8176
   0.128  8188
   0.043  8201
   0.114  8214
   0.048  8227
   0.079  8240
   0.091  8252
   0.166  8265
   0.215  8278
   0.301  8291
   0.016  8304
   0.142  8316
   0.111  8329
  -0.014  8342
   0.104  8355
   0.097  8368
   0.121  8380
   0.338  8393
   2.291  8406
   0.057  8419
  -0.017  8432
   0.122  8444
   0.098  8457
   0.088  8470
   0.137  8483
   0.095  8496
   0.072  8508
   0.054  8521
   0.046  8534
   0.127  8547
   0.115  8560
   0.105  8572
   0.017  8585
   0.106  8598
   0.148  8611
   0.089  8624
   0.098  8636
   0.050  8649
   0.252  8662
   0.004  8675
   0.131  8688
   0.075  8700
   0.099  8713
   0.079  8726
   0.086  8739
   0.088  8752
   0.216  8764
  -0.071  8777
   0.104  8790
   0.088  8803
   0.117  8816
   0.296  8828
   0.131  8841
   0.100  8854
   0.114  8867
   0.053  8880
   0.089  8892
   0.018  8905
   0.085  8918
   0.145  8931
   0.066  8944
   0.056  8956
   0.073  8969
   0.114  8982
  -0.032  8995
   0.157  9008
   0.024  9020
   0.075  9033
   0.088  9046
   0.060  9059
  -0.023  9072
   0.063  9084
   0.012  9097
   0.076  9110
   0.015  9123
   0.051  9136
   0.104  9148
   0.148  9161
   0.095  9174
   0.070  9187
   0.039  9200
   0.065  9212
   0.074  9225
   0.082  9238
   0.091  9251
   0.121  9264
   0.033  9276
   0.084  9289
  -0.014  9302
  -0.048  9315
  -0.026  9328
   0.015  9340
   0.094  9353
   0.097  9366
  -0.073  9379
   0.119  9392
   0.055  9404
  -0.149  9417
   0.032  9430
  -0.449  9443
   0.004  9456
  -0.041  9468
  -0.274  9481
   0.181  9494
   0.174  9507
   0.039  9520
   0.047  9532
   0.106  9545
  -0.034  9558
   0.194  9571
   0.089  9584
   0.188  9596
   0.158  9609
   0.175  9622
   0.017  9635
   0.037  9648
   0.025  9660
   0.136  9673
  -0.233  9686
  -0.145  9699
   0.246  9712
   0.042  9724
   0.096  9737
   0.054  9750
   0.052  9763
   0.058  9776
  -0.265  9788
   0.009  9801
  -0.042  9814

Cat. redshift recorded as 0.07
